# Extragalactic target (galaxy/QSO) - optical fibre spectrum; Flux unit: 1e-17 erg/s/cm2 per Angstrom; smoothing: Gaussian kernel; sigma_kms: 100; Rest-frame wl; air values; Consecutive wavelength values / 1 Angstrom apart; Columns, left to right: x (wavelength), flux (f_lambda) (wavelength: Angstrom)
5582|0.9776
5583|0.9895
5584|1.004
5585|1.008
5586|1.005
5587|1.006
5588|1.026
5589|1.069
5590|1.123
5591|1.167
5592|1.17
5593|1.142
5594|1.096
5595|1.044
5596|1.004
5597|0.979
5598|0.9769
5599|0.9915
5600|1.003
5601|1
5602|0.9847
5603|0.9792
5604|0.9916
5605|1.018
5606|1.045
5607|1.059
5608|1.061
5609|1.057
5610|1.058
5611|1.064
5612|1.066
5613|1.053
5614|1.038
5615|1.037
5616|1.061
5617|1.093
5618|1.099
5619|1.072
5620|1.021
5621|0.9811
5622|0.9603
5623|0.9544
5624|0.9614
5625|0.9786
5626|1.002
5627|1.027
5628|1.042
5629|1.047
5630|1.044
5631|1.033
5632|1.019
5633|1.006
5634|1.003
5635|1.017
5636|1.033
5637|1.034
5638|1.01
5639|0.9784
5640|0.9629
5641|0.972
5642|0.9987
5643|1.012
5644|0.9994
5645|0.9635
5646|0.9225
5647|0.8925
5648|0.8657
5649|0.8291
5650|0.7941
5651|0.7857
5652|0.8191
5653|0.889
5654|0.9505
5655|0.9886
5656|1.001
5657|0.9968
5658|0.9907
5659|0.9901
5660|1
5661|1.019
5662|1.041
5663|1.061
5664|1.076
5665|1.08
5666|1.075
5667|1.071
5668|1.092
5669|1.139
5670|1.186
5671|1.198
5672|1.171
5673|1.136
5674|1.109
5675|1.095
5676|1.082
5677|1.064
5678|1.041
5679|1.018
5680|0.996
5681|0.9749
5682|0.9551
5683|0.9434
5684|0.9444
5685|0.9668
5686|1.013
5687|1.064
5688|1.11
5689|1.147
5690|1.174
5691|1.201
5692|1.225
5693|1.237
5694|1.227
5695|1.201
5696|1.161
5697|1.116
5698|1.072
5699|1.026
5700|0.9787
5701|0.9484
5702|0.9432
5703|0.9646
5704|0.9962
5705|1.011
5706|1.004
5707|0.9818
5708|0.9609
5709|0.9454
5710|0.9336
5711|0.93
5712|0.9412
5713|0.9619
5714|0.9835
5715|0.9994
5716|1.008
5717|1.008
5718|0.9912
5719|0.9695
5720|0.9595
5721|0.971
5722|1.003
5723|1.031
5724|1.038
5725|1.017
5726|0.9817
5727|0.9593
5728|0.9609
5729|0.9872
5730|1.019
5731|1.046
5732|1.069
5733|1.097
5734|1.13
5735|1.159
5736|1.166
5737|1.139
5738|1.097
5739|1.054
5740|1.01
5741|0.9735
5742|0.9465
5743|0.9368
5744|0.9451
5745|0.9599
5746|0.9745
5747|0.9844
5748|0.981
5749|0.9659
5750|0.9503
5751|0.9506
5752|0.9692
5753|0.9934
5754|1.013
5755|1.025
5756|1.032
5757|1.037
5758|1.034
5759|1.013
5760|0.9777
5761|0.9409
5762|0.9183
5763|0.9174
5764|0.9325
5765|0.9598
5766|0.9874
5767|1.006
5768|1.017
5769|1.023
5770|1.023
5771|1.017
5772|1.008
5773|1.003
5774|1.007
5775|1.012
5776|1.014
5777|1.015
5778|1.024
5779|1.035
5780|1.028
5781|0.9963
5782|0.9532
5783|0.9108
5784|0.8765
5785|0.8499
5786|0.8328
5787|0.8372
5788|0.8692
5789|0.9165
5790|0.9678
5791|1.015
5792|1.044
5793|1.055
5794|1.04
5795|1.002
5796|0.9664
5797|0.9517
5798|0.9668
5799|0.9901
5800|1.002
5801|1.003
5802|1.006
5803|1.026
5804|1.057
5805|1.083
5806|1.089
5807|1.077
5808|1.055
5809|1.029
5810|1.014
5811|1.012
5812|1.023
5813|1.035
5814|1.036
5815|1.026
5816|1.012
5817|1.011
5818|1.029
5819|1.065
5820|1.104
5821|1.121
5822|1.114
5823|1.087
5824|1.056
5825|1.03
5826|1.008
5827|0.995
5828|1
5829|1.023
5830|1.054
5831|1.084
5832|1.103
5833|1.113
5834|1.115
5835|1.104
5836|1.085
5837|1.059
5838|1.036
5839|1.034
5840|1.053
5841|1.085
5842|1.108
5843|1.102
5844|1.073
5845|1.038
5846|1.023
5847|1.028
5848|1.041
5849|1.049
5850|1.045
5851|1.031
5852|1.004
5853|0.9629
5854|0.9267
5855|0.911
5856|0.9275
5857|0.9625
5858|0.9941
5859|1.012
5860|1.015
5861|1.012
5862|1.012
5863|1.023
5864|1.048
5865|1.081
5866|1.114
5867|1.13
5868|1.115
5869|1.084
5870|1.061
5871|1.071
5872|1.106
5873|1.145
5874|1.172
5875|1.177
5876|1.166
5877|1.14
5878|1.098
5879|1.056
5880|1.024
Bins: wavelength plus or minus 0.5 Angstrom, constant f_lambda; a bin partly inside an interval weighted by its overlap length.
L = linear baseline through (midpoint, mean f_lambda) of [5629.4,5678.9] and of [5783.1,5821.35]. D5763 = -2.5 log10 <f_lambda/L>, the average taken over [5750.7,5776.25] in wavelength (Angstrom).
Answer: 0.01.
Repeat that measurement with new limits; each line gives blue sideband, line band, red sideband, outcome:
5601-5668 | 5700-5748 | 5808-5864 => 0.02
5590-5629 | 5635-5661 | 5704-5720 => 0.07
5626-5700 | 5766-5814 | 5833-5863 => 0.04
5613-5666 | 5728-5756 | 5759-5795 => -0.05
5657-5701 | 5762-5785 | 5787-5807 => 0.03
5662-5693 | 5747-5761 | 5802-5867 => 0.07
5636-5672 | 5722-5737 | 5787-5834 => -0.04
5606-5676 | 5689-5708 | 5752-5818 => -0.07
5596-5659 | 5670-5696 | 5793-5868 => -0.09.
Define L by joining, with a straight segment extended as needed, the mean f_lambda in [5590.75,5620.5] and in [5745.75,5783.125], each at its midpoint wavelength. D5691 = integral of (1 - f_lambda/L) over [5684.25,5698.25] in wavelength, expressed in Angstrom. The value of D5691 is -1.6 Angstrom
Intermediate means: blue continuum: 1.05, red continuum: 0.992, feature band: 1.13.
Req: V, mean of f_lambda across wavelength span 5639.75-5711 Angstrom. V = 1.02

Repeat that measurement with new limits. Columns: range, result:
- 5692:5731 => 1.01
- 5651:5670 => 1.01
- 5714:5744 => 1.02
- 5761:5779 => 0.993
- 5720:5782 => 1.01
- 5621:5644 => 1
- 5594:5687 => 1.01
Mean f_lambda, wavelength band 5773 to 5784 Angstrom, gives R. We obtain 0.994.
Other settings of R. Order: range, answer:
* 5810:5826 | 1.05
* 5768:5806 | 0.986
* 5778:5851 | 1.02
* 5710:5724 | 0.982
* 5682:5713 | 1.04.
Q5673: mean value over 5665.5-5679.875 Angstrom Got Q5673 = 1.1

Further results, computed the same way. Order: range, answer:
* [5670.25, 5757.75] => 1.03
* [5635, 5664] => 0.96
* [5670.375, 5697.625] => 1.1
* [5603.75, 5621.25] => 1.05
